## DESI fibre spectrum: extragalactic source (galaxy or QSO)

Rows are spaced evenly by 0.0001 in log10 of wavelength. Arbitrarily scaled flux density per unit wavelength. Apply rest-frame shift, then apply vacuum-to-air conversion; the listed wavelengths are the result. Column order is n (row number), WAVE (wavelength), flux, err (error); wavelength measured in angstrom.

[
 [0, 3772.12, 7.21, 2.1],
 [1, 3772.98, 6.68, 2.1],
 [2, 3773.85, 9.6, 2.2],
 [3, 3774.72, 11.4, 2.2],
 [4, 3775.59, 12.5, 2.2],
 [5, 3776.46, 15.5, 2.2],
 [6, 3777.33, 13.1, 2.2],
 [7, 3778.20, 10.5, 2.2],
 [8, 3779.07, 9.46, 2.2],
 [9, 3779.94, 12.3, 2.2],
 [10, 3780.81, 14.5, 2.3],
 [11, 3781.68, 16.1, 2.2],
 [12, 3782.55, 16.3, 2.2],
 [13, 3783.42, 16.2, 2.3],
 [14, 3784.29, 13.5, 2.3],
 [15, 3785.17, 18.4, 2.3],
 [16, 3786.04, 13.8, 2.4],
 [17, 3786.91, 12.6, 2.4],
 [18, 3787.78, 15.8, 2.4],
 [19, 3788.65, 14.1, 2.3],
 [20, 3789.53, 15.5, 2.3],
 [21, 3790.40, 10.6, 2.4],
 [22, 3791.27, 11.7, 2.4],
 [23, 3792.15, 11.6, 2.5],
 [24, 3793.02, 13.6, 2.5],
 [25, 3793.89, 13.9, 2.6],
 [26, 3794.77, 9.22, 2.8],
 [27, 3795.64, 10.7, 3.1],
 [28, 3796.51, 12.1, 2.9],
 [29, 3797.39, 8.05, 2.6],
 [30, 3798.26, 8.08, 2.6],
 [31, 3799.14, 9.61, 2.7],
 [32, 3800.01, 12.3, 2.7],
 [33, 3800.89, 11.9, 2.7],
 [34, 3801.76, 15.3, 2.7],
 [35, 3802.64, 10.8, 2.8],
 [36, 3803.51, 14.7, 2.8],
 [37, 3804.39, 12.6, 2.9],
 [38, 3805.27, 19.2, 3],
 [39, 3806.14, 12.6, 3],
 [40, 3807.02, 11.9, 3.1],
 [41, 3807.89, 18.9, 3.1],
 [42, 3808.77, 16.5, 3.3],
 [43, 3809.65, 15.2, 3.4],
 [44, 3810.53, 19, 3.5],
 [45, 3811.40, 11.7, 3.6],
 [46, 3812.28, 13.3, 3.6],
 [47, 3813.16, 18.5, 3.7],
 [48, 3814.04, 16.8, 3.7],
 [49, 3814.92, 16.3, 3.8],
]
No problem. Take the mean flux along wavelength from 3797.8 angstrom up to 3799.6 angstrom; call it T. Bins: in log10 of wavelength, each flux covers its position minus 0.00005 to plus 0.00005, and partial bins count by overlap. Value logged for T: 8.91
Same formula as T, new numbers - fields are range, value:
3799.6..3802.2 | 13.2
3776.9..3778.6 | 11.8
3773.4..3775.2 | 10.5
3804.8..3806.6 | 15.8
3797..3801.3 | 10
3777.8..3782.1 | 12.6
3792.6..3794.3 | 13.8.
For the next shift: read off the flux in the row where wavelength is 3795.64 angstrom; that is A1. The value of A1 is 10.7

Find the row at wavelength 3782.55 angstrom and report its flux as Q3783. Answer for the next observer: 16.3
